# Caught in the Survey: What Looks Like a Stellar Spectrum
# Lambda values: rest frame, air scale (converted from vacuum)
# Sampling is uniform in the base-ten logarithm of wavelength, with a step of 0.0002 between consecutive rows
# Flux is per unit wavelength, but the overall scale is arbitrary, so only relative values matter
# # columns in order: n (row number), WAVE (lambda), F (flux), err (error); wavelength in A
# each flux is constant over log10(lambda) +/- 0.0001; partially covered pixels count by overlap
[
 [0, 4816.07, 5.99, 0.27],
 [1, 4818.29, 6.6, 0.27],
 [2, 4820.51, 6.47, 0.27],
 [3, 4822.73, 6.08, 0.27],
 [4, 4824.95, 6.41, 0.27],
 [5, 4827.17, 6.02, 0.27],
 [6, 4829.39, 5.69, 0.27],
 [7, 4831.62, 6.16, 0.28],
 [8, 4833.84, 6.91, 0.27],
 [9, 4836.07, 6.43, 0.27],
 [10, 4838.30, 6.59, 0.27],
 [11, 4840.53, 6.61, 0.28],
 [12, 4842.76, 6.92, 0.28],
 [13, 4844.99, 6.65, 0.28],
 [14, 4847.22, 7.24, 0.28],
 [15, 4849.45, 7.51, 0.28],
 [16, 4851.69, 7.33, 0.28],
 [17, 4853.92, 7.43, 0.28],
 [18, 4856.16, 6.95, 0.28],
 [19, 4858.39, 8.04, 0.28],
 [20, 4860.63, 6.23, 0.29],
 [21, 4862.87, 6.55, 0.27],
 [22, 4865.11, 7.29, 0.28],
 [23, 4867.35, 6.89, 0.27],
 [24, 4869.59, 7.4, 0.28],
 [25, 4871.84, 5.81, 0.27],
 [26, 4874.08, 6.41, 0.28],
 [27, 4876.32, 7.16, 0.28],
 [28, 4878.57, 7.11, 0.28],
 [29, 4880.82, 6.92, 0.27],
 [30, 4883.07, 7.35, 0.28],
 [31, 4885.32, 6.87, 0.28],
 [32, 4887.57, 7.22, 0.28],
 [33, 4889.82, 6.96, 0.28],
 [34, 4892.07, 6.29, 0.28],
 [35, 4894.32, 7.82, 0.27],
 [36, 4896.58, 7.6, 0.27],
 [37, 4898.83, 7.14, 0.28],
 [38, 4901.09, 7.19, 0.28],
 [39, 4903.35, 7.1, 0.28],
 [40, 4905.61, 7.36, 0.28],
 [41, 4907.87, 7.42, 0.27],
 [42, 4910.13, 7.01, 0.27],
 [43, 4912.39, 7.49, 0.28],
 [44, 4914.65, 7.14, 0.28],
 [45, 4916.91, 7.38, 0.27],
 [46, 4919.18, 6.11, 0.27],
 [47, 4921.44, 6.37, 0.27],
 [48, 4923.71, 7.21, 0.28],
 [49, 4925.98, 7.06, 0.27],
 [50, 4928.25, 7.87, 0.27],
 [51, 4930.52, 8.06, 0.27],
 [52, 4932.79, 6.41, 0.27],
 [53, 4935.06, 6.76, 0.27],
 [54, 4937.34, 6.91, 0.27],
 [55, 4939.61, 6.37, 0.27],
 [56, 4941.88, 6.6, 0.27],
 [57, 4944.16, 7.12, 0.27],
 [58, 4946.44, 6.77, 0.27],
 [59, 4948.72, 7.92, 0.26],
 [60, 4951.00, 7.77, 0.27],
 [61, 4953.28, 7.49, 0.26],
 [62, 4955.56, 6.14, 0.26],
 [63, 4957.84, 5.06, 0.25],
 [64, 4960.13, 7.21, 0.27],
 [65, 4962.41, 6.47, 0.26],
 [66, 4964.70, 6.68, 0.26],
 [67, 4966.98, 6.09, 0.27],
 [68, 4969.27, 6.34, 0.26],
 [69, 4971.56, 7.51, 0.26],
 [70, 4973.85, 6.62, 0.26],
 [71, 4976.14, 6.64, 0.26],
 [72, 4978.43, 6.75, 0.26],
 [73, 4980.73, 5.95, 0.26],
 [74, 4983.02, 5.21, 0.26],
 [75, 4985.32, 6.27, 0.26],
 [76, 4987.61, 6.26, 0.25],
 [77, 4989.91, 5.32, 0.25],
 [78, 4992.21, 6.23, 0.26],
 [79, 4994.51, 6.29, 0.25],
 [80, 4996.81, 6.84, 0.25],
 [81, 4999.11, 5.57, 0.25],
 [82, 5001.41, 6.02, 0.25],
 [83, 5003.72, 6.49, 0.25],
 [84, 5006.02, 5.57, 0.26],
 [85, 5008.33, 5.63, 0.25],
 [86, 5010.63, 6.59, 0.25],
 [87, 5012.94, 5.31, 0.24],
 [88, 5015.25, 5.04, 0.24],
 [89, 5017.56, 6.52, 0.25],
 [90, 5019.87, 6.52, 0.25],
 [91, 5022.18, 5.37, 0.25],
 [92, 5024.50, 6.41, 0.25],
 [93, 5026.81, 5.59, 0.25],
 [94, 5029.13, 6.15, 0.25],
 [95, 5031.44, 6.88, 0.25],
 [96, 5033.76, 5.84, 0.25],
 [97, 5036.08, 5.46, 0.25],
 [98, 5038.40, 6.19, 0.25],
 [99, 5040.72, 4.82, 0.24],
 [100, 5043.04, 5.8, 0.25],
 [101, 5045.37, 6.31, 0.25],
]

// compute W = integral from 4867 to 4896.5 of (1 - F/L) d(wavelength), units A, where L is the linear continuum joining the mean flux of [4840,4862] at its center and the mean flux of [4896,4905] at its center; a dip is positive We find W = 0.9 A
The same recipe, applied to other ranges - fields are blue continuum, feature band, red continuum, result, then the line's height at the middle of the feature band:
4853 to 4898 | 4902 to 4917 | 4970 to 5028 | -1.1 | 6.76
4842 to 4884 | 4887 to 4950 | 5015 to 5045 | -4.2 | 6.65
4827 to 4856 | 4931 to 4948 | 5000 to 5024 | -1.4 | 6.27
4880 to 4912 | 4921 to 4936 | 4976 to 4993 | -0.9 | 6.76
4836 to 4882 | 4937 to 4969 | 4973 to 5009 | -2.0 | 6.34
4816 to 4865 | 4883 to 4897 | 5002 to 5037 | -1.3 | 6.5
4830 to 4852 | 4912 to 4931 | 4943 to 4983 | -1.2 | 6.73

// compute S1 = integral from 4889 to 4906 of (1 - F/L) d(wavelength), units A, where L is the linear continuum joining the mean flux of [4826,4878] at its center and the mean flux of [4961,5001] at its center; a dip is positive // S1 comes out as -1.4 A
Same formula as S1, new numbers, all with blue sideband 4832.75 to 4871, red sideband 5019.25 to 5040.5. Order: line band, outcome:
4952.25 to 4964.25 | -0.2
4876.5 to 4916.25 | -2.6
